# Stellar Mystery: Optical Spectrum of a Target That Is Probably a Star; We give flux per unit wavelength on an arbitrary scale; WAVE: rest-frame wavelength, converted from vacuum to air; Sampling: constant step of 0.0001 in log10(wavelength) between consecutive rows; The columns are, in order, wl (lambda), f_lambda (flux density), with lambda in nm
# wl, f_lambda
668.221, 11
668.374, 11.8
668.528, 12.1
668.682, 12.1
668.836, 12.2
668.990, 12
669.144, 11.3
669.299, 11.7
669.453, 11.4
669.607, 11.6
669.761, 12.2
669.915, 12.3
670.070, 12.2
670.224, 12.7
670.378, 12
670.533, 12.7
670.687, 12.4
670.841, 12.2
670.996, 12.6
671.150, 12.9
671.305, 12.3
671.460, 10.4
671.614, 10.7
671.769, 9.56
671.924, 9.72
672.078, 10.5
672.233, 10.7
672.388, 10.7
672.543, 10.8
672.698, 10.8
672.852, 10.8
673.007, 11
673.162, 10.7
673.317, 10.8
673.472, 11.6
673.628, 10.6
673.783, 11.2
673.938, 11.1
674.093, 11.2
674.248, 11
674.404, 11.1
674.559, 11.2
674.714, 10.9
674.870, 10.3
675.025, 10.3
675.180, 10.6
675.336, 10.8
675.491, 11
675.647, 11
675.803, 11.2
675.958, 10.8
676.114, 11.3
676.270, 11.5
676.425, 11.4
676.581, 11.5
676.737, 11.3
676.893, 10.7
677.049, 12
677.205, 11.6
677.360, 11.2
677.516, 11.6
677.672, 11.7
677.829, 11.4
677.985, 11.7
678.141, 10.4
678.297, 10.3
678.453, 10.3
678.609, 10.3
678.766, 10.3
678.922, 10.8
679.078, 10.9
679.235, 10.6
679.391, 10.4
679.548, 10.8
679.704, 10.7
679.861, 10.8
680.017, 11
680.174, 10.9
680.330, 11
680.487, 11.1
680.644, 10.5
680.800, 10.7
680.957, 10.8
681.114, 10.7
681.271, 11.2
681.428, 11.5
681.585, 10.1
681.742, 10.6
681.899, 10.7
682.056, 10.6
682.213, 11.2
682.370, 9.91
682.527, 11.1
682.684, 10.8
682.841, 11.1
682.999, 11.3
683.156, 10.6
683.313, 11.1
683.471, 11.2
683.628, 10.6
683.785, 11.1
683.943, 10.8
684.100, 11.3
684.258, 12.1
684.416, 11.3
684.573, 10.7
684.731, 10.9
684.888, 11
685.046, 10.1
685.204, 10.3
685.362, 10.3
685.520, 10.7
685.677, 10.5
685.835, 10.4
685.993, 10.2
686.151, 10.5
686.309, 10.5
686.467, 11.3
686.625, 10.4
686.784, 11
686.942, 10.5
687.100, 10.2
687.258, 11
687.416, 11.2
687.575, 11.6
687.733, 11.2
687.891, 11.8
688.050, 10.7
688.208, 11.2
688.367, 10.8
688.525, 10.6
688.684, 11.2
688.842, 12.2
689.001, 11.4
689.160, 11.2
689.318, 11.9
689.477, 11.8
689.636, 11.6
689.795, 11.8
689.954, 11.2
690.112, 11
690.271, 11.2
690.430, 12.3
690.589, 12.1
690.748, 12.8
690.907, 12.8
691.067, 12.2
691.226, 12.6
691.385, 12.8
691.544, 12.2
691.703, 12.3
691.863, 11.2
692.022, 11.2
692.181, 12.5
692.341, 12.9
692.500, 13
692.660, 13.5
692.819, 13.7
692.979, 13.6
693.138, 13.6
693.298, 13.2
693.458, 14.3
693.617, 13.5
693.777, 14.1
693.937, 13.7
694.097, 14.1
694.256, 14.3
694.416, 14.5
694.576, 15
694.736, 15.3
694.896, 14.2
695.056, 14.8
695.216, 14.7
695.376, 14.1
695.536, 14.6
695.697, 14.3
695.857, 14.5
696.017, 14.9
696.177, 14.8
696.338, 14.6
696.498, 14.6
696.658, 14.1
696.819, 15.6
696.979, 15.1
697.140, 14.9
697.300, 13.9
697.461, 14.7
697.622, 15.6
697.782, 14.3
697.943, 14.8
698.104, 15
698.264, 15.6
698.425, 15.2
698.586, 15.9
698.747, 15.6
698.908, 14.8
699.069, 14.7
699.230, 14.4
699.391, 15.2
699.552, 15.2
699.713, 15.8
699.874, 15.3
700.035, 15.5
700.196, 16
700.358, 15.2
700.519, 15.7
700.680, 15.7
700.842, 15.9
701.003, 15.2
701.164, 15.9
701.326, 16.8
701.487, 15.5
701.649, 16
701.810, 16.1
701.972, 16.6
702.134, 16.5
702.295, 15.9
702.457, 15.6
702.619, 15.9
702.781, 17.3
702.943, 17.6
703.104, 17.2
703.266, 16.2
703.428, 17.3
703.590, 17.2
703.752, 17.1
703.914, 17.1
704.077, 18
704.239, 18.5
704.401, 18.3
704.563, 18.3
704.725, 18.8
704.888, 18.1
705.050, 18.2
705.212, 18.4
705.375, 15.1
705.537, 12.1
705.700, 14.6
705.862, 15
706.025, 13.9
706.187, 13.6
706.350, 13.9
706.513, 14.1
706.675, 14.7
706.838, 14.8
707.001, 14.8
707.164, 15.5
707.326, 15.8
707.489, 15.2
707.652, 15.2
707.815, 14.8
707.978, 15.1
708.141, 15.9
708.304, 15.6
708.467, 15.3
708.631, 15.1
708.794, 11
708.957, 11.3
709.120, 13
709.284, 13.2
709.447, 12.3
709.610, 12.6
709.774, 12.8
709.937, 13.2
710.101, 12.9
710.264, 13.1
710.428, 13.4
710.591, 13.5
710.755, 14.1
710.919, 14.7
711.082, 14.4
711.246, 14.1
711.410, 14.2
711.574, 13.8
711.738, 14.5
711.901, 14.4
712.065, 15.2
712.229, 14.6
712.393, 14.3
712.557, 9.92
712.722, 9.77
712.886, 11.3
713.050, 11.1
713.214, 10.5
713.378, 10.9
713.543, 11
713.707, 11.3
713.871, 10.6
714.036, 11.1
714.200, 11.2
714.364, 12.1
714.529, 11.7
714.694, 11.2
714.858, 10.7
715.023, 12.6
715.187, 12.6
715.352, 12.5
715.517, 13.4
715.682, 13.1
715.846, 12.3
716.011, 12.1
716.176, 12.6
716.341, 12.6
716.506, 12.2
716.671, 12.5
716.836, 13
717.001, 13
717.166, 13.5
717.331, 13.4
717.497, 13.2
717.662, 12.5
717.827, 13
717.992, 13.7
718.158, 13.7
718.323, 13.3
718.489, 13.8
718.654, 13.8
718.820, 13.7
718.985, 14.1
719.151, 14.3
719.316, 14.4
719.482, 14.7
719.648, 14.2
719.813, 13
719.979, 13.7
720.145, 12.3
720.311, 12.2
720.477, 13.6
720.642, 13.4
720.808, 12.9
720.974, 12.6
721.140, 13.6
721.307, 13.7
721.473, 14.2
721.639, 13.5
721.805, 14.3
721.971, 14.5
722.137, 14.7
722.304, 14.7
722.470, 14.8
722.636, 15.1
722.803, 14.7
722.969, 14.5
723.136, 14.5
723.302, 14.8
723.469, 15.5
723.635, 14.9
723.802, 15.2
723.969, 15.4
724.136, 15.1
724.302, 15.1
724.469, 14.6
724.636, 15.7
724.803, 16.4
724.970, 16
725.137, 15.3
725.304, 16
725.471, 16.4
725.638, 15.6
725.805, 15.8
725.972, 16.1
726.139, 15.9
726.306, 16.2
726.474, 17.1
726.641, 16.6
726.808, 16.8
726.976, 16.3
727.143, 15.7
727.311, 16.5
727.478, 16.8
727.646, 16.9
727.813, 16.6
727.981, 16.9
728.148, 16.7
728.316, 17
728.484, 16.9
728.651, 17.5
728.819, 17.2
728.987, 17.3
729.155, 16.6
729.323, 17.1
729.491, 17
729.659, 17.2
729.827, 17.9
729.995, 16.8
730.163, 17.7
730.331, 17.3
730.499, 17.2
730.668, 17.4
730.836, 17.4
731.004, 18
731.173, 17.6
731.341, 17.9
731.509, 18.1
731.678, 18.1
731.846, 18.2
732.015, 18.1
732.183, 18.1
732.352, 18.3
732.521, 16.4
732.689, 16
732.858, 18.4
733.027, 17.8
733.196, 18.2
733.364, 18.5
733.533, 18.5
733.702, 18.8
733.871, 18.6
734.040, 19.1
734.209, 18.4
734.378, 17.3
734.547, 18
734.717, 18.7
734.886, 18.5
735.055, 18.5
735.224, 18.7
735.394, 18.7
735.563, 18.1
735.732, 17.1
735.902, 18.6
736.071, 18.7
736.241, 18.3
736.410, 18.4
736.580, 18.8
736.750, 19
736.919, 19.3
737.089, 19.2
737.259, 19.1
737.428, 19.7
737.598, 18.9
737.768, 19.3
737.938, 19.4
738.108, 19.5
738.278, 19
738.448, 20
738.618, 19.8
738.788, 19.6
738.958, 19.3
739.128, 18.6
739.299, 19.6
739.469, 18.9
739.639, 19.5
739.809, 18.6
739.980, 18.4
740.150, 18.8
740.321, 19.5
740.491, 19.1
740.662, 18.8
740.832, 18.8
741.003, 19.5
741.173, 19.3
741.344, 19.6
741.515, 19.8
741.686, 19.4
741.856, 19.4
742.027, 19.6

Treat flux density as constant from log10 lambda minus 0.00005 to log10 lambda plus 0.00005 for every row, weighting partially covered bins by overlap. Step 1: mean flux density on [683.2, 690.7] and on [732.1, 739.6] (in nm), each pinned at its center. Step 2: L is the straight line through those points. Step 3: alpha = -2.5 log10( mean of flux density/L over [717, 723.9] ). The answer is 0.17 mag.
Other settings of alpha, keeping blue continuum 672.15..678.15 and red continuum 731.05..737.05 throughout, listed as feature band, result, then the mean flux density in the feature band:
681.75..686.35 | 0.13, 10.8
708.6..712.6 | 0.15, 13.4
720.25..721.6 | 0.24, 13.3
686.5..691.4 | 0.11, 11.5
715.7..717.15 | 0.26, 12.6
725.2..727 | 0.07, 16.2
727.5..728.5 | 0.04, 16.8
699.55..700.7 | -0.11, 15.6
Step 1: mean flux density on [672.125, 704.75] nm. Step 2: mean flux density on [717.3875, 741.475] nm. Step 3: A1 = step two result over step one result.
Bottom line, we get 1.3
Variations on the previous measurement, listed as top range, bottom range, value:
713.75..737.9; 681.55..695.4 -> 1.33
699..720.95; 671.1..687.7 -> 1.30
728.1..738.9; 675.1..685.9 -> 1.66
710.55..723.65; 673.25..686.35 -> 1.21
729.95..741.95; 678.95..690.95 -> 1.69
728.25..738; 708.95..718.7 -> 1.42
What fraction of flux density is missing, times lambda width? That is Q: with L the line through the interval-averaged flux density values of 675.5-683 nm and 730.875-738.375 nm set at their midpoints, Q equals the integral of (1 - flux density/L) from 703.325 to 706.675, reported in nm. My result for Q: -0.45 nm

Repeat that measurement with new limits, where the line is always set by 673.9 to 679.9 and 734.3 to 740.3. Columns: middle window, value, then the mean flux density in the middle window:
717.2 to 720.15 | 0.50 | 13.6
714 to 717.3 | 0.76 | 12.3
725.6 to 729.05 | 0.19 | 16.6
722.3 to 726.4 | 0.43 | 15.4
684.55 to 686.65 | 0.27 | 10.6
